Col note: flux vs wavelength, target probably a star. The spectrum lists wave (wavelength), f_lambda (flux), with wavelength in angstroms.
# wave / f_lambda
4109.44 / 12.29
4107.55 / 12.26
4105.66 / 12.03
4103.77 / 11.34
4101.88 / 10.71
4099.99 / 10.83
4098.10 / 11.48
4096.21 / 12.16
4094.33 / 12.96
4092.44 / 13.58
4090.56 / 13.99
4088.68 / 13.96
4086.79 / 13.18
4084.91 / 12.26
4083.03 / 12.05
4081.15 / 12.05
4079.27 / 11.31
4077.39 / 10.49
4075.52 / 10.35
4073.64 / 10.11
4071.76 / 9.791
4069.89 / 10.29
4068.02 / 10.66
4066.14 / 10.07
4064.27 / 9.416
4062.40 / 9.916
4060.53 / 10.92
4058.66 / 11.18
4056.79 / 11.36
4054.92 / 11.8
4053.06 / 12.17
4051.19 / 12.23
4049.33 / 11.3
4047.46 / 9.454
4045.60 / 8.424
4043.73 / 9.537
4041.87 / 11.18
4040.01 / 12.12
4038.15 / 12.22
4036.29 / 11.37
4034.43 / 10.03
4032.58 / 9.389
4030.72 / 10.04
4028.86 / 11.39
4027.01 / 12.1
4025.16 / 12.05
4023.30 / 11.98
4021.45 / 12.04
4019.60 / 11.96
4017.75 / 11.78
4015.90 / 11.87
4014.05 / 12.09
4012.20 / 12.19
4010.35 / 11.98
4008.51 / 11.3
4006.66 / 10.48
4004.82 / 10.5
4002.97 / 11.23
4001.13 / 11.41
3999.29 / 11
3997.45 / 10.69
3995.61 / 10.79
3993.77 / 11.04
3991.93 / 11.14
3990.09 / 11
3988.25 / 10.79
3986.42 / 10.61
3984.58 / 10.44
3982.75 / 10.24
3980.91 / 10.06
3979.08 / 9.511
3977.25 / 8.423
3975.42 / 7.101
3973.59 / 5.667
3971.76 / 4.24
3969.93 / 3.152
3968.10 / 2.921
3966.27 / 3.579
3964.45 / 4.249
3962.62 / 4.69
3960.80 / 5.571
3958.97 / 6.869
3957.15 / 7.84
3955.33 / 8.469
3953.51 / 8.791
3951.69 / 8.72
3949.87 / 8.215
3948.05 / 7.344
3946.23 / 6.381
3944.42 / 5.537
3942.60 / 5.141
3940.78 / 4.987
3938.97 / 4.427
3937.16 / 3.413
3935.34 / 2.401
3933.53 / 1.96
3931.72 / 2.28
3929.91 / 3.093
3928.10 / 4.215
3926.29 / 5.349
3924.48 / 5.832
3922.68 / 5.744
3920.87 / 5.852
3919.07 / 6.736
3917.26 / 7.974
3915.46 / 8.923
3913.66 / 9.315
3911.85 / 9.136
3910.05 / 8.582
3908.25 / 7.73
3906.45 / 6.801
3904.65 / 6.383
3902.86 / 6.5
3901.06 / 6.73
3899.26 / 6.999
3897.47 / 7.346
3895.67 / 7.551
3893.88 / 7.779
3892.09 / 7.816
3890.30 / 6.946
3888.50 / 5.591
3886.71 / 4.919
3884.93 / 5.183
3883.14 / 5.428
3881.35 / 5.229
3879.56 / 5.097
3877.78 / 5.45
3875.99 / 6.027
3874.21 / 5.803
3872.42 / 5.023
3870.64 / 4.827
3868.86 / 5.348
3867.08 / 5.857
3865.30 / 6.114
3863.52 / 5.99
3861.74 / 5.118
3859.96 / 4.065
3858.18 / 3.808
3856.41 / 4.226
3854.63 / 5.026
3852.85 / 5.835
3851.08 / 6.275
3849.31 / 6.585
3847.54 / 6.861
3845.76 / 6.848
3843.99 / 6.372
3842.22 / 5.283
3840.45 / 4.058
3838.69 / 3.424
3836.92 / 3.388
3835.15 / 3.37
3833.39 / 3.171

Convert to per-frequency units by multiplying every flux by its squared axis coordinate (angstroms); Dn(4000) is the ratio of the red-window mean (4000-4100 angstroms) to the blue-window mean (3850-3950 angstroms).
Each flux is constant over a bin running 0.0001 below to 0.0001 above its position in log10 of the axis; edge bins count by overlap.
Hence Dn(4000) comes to 2.1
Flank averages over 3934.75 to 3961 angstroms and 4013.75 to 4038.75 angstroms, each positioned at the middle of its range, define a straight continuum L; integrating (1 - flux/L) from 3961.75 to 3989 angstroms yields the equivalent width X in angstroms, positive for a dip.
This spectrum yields 4.2 angstroms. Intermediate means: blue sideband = 6.34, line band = 7.03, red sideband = 11.4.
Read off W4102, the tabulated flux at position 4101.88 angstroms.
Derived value 10.71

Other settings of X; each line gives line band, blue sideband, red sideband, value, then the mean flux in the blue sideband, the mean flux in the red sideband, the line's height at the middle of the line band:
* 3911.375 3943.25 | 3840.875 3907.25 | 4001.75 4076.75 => 9.1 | 5.91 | 11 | 7.55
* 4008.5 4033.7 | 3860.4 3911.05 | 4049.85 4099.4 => -4.0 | 6.21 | 11.5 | 10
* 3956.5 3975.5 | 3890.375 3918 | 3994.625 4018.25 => 9.4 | 7.68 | 11.3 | 9.88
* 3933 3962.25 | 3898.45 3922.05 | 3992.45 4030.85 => 9.7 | 7.49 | 11.5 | 8.95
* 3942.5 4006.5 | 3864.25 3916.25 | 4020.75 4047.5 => 7.2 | 6.56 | 10.9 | 9.12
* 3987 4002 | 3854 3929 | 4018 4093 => -2.6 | 6.21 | 11.2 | 9.37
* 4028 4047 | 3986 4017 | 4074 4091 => 1.7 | 11.2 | 12.1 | 11.6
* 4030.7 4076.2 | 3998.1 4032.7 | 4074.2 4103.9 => 4.4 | 11.5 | 12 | 11.8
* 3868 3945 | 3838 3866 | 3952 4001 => 7.2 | 5.38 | 8.1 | 6.57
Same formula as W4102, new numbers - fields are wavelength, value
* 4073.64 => 10.11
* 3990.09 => 11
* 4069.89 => 10.29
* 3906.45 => 6.801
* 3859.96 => 4.065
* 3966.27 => 3.579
